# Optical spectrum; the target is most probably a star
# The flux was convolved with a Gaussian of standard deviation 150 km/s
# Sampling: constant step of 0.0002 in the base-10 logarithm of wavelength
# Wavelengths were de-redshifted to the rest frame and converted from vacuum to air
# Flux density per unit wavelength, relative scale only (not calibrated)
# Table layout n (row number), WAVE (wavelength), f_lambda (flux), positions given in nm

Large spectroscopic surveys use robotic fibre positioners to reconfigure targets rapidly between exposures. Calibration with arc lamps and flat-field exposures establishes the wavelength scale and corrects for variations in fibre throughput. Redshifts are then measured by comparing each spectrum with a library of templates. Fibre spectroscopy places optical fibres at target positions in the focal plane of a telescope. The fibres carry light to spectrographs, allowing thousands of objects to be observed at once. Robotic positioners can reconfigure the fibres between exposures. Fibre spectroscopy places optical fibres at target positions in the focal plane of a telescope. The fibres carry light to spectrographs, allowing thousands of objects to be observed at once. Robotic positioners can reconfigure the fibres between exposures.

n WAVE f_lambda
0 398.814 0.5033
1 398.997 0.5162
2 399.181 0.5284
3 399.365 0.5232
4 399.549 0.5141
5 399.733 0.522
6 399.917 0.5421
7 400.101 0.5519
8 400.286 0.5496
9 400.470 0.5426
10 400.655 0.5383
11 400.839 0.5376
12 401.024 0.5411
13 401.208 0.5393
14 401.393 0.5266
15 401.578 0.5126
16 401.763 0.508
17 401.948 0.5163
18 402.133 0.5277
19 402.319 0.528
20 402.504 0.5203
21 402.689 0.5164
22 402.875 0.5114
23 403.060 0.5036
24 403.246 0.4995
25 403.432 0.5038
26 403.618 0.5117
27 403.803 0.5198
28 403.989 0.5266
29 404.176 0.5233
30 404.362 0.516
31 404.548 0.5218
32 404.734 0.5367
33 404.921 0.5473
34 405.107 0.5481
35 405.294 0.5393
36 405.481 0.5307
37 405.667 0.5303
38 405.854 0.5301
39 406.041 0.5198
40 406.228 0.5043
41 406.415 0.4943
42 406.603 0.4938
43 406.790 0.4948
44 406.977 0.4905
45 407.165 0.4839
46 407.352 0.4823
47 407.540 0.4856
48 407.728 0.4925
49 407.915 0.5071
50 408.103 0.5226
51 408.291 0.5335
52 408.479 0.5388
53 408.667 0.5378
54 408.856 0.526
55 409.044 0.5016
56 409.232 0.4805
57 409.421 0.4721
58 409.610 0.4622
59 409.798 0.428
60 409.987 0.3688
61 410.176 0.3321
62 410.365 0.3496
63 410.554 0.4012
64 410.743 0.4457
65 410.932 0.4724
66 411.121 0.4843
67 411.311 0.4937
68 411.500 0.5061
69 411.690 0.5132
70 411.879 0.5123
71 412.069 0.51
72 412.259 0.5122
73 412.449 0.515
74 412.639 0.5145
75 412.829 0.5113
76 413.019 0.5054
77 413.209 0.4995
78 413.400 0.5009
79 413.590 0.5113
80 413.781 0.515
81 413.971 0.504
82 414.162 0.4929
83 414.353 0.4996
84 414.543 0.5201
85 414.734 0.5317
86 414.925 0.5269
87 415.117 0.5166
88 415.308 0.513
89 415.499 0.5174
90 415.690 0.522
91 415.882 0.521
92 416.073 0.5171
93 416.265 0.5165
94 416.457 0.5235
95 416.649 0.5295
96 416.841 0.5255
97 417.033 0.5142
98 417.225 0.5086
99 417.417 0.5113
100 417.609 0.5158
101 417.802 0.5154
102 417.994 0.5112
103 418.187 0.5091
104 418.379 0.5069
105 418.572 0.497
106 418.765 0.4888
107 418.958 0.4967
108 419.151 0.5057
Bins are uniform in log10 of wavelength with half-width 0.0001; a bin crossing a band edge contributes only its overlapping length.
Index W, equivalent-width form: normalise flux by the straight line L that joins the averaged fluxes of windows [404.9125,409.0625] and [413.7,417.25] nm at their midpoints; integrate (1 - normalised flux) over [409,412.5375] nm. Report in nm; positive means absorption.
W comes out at 0.38 nm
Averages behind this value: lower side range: 0.514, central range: 0.46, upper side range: 0.517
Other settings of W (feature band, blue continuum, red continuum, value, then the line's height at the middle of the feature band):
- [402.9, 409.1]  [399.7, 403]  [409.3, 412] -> -0.35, 0.488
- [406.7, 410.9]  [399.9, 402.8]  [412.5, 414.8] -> 0.39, 0.517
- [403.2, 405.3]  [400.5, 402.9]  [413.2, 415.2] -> -0.01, 0.523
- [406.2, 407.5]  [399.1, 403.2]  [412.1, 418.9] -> 0.08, 0.521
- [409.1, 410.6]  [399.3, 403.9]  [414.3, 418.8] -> 0.30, 0.519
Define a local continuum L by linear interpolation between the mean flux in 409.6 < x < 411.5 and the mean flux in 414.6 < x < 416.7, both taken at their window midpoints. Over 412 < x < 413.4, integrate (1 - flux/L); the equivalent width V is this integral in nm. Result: -0.13 nm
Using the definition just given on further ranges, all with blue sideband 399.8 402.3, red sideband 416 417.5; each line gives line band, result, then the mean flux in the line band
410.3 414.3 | 0.25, 0.49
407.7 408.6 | 0.01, 0.522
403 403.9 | 0.04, 0.508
